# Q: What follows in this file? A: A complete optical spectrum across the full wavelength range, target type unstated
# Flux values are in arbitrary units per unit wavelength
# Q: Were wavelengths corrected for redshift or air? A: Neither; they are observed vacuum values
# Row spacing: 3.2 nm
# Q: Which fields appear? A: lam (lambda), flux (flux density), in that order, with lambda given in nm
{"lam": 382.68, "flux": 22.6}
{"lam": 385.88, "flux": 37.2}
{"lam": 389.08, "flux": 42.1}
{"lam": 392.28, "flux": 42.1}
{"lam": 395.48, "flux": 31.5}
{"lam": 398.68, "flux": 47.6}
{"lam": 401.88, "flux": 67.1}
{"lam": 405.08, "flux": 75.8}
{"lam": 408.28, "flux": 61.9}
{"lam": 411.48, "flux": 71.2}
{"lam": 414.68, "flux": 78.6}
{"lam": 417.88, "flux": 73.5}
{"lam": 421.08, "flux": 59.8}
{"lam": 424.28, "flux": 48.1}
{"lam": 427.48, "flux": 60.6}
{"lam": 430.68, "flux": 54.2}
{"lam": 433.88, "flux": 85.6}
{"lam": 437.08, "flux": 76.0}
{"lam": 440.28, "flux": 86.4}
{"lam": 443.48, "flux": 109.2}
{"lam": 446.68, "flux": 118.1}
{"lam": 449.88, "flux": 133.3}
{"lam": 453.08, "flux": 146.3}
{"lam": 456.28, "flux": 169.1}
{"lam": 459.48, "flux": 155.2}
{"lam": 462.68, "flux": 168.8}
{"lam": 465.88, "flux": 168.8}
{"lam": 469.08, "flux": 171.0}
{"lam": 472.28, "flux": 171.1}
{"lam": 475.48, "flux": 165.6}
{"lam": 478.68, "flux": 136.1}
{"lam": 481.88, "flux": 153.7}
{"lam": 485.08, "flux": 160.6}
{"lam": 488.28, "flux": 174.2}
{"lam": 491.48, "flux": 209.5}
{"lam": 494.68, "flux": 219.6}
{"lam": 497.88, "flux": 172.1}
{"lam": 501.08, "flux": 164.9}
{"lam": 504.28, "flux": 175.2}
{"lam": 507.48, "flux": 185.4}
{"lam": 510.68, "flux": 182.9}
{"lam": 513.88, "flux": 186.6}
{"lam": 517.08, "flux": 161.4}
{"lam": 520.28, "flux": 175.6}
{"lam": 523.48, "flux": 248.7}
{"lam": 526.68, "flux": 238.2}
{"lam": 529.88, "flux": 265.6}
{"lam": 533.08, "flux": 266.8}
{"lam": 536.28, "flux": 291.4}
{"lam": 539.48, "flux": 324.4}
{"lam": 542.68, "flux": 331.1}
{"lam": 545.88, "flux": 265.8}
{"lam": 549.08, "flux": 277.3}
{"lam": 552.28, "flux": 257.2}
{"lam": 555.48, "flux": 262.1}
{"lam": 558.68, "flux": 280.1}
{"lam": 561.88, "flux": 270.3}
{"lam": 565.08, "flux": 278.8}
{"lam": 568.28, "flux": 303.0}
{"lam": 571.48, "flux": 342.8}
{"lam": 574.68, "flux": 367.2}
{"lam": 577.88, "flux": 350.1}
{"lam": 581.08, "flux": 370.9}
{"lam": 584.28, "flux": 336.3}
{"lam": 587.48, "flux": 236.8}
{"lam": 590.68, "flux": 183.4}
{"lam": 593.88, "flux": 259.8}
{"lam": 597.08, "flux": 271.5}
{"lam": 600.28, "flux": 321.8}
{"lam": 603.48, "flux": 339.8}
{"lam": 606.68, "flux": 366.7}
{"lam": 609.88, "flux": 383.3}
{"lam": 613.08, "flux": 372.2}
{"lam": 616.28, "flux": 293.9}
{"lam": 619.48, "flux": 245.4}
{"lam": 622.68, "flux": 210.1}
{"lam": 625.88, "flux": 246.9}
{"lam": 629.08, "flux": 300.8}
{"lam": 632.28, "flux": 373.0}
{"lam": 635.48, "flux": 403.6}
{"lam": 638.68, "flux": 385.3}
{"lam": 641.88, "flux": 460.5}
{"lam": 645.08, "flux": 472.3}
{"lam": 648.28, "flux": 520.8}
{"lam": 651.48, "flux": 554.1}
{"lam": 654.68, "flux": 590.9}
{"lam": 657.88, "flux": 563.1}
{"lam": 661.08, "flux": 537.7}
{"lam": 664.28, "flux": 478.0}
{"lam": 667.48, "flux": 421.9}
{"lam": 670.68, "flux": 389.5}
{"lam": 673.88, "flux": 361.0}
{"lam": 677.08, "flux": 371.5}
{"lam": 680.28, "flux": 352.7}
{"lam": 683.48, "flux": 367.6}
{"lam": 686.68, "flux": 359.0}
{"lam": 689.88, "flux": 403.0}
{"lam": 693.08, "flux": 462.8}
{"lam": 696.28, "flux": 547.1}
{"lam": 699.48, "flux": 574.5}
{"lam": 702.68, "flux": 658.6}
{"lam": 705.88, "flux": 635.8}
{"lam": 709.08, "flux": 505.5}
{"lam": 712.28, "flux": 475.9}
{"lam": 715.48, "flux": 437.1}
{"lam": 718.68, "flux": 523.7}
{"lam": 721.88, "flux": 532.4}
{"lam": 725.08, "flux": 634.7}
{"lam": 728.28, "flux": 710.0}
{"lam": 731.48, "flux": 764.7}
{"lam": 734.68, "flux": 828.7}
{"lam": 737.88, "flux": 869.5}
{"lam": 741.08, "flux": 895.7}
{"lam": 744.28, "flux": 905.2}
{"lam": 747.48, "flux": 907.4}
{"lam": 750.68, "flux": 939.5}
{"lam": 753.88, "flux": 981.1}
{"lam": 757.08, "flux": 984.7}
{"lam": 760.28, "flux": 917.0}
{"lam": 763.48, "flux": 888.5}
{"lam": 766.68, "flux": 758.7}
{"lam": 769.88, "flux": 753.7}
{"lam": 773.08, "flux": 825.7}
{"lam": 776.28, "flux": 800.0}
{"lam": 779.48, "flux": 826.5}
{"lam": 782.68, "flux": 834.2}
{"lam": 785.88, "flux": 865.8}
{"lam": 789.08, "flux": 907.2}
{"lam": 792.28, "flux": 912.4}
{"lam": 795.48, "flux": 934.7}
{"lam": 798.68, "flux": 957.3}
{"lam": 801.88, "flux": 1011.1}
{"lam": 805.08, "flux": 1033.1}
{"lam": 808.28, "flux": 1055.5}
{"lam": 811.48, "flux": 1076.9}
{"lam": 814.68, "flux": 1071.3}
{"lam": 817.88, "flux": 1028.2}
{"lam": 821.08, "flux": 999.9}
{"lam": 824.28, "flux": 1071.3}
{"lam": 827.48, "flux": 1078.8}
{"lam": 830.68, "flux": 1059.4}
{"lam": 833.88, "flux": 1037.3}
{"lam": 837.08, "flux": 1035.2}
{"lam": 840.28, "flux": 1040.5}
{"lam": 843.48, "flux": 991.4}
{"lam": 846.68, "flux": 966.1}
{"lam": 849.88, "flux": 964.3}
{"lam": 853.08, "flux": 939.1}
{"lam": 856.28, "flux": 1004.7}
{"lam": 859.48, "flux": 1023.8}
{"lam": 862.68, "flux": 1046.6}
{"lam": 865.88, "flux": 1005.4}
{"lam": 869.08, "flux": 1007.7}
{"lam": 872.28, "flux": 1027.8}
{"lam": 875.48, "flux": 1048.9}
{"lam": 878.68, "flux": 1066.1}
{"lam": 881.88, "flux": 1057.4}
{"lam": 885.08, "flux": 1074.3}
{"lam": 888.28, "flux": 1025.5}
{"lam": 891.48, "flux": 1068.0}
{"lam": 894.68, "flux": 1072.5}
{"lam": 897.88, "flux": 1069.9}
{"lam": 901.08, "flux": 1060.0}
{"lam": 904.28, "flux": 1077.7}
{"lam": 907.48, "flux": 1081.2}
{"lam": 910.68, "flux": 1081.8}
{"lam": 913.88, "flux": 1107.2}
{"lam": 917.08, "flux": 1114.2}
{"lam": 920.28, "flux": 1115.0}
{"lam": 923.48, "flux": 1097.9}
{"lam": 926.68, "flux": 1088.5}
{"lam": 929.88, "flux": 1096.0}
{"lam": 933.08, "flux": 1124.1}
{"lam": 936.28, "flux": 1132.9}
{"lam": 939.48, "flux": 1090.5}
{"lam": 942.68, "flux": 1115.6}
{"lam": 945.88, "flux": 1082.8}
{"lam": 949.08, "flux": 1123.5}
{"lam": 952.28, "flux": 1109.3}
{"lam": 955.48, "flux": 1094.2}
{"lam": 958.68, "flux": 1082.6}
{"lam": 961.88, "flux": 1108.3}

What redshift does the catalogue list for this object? 0.000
